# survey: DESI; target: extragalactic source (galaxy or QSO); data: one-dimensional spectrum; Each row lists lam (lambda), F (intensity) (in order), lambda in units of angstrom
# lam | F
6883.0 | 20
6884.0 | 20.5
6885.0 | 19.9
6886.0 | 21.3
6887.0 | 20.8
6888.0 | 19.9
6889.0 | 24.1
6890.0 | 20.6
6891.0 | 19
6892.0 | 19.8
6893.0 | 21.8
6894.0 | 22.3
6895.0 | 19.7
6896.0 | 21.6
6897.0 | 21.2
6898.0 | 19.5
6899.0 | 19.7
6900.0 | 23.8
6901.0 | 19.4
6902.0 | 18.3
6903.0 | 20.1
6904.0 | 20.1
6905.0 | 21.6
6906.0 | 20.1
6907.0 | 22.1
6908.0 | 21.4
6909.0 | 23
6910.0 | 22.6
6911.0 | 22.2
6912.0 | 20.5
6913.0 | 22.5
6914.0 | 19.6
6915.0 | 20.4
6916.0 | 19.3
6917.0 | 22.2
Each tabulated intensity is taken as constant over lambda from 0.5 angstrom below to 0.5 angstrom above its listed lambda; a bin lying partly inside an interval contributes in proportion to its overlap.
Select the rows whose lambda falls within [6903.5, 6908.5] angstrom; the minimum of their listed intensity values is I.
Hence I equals 20.1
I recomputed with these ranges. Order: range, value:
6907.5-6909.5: 21.4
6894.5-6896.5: 19.7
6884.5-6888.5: 19.9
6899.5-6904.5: 18.3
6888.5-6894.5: 19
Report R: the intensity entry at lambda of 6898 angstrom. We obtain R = 19.5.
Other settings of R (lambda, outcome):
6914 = 19.6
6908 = 21.4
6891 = 19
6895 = 19.7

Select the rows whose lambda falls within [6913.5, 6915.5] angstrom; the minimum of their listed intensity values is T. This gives 19.6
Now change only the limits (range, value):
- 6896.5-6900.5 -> 19.5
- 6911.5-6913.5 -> 20.5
